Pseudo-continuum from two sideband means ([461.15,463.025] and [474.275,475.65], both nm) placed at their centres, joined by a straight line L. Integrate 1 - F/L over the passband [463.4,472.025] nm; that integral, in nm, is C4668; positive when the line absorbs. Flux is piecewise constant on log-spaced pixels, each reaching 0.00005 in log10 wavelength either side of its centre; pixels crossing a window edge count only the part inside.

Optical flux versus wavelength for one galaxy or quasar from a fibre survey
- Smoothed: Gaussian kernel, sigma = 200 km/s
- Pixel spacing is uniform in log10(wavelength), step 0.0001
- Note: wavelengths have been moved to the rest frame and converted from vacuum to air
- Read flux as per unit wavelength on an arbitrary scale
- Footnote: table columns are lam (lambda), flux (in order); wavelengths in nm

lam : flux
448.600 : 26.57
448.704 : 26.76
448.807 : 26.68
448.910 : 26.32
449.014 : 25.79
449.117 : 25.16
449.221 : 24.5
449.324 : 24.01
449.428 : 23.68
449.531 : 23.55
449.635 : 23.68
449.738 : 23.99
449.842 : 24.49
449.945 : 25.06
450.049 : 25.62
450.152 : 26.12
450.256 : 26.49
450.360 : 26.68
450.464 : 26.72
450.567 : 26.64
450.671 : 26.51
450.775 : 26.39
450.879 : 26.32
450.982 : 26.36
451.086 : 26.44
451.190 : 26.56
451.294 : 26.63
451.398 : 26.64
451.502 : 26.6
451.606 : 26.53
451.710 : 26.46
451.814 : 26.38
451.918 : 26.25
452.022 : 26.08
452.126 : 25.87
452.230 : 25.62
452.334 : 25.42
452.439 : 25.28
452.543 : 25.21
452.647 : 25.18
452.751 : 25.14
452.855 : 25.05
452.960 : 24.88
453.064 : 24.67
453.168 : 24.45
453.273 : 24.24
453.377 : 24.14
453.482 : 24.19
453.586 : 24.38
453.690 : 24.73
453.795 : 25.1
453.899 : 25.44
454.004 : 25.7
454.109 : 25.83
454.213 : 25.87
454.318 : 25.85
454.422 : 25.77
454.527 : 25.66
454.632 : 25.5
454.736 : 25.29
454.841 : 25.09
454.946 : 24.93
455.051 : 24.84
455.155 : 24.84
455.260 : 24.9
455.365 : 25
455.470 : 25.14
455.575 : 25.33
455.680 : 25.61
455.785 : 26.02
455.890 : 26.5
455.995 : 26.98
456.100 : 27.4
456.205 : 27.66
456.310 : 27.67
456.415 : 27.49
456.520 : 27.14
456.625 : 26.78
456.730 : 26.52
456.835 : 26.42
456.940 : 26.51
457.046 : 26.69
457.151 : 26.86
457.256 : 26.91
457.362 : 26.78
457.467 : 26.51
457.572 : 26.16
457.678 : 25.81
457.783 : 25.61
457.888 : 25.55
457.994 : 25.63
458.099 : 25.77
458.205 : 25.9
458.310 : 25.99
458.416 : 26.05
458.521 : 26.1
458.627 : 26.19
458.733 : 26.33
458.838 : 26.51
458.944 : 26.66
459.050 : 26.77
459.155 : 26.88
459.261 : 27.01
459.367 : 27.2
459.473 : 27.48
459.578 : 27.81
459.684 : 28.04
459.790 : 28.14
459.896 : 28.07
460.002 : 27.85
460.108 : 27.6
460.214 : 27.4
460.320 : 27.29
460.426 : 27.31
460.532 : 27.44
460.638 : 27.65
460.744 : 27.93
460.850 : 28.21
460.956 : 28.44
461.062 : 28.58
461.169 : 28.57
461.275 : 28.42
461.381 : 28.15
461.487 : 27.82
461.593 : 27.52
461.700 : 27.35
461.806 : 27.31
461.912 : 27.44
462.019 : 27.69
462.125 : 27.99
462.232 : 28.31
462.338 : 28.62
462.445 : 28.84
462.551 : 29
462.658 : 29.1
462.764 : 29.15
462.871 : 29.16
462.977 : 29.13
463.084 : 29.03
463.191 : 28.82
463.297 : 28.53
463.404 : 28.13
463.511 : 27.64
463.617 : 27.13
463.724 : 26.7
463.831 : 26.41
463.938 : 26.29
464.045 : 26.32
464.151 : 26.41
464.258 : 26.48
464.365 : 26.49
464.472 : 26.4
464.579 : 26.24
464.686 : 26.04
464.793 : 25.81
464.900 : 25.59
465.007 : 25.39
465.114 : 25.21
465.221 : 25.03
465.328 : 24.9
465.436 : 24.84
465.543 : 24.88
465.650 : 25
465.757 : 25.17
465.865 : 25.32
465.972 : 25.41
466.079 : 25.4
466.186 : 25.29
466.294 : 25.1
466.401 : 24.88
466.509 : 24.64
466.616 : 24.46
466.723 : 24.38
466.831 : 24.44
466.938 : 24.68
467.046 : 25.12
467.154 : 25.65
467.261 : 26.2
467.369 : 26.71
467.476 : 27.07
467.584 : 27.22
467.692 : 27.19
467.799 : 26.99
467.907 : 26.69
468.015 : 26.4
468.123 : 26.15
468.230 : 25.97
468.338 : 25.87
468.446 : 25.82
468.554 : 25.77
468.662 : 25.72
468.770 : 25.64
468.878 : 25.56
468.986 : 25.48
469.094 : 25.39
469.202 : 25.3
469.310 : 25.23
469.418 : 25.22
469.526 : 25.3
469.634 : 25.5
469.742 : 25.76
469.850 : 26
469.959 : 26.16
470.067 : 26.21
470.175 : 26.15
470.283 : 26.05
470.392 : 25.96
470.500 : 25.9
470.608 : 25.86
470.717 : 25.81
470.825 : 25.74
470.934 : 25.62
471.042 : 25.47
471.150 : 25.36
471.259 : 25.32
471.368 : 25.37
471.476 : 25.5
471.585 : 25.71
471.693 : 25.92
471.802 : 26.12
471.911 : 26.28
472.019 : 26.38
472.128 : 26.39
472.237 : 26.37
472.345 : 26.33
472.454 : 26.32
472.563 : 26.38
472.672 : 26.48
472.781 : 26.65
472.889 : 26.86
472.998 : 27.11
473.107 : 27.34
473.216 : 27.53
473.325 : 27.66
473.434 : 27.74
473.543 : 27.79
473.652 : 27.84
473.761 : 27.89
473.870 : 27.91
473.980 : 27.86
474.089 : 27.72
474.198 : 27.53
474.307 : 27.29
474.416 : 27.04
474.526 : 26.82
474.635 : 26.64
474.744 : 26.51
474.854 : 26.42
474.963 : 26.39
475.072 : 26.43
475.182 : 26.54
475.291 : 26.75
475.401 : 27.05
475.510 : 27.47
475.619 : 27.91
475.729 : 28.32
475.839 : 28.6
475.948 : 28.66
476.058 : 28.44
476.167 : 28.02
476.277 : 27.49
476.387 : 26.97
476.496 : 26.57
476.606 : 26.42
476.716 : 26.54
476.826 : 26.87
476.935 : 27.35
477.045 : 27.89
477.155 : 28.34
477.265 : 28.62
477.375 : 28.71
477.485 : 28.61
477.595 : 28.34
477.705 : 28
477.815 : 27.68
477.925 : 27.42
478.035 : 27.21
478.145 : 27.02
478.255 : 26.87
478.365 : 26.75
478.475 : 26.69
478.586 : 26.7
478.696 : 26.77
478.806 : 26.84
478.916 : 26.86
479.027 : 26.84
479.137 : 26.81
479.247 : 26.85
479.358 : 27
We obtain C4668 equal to 0.587 nm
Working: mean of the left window 28.3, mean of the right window 26.8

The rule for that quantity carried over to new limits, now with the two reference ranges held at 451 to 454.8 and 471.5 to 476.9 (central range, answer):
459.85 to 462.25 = -0.16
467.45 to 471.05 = 0.10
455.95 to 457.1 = -0.05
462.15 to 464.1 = -0.14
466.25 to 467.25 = 0.06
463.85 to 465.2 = 0.02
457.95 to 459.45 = -0.03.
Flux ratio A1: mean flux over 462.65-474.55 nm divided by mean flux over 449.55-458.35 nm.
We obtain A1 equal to 1.02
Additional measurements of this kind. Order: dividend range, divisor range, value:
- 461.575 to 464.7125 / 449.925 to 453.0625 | 1.06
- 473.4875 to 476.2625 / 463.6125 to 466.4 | 1.07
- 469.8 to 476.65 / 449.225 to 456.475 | 1.05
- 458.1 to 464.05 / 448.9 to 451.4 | 1.08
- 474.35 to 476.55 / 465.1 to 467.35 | 1.09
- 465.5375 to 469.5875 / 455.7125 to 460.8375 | 0.95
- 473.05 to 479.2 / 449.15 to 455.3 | 1.08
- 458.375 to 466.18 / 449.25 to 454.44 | 1.06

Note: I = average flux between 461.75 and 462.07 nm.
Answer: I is 27.5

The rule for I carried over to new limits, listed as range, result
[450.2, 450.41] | 26.5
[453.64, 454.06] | 25.2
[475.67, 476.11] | 28.5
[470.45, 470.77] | 25.8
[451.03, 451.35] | 26.5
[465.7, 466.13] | 25.3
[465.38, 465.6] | 24.8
